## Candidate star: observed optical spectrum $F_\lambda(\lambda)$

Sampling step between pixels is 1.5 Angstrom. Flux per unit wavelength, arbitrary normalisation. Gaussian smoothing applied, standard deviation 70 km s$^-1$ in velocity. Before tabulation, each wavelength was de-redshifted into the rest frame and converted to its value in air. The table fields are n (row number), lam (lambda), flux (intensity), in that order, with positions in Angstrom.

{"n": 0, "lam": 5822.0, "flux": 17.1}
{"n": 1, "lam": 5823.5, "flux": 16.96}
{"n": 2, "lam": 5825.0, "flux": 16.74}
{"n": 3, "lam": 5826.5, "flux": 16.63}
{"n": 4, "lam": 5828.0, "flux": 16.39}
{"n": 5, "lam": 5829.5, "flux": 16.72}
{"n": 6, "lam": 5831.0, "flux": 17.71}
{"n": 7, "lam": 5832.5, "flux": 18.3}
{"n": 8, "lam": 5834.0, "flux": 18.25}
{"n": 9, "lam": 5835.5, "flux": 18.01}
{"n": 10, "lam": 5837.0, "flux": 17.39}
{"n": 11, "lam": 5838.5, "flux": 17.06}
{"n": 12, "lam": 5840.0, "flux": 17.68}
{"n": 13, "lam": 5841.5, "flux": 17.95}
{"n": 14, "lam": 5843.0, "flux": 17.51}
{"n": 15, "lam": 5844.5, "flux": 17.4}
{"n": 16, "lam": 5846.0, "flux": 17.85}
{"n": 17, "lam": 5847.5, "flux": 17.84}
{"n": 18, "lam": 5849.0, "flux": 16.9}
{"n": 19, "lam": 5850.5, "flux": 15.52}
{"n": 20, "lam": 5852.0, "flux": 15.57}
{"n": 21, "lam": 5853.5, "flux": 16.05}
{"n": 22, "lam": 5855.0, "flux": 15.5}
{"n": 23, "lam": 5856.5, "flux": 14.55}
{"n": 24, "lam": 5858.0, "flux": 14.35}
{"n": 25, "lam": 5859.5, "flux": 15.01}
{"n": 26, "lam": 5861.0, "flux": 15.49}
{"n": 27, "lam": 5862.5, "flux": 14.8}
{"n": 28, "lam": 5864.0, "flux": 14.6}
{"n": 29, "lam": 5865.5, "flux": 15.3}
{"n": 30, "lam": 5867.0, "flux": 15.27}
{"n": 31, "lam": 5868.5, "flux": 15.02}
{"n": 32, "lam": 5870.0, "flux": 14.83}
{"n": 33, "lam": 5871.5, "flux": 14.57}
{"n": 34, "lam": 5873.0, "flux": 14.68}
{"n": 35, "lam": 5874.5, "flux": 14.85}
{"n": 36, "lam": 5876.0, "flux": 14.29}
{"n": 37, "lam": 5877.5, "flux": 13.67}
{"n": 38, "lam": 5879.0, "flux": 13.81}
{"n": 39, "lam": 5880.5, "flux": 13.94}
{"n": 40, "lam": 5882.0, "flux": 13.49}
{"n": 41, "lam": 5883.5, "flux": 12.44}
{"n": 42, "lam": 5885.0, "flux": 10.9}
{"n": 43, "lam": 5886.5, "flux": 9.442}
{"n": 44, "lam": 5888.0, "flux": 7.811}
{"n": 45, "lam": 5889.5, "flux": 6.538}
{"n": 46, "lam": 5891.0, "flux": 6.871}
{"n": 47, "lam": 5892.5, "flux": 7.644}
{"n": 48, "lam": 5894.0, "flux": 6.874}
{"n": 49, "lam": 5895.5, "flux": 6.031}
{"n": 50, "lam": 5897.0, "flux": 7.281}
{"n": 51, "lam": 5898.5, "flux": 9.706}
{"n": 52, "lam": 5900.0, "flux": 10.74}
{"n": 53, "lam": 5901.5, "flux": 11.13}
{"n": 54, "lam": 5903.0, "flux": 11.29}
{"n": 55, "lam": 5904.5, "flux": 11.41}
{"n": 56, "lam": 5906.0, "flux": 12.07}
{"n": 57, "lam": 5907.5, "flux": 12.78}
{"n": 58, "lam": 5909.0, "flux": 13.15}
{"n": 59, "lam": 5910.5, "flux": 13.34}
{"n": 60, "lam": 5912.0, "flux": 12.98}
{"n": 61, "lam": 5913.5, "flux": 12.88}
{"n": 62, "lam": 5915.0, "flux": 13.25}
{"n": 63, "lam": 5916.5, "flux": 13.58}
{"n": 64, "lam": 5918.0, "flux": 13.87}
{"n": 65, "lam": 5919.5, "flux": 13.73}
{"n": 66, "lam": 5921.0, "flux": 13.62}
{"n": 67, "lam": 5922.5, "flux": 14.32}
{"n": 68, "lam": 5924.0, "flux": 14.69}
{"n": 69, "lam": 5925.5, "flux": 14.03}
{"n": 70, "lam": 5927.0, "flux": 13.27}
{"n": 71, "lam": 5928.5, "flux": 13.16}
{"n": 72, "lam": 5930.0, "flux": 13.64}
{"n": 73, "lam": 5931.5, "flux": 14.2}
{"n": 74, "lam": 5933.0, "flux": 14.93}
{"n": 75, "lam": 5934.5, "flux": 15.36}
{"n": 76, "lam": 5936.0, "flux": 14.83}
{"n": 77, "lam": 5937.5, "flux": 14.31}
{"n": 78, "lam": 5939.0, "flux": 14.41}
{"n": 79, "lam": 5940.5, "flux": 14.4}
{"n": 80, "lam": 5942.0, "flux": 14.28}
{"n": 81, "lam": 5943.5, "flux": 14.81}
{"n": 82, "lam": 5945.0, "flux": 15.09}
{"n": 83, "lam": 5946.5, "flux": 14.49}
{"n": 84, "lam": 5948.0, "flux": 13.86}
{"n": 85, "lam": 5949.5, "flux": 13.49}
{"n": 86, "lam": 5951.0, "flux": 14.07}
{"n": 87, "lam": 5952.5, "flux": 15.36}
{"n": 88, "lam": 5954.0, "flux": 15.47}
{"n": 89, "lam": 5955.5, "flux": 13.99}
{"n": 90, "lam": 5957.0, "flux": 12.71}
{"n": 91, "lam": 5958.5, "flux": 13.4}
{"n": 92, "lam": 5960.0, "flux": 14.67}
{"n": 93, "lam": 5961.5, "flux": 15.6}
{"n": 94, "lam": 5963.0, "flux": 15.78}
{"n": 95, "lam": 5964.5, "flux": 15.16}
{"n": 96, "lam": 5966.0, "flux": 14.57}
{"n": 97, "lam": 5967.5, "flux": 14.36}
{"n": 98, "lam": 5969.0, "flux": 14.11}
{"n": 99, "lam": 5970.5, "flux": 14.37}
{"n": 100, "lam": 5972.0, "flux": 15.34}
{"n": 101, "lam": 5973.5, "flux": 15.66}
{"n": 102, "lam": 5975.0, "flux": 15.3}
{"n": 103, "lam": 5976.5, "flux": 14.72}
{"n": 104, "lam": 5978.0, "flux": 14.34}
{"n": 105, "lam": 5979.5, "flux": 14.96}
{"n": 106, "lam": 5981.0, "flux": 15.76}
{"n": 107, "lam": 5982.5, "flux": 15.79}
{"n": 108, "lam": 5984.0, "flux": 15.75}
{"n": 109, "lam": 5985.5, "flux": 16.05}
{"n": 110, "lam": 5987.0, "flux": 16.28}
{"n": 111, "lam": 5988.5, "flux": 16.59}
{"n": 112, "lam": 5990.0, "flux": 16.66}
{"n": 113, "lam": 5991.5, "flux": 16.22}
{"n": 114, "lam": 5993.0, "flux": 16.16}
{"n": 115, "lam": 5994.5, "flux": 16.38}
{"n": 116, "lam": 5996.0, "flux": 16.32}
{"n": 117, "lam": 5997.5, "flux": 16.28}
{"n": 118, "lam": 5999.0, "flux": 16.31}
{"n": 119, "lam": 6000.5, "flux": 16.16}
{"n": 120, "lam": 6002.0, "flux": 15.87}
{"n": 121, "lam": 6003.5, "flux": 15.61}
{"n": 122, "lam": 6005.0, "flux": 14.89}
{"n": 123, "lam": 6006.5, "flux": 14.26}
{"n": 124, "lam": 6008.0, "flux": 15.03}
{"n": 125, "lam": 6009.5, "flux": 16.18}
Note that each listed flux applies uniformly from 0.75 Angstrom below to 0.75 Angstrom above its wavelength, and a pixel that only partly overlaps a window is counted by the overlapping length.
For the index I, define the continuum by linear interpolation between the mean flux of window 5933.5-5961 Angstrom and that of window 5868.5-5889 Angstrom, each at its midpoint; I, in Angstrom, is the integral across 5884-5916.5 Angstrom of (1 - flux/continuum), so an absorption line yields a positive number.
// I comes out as 7.65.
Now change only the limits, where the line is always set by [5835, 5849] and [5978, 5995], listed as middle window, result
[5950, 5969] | 2.00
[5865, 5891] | 6.66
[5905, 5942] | 6.42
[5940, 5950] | 1.26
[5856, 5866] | 1.44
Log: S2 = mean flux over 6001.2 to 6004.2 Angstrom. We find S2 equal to 15.7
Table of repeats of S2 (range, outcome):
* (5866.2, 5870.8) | 15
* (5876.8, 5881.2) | 13.8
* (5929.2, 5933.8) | 14.3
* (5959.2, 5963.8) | 15.3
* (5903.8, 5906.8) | 11.8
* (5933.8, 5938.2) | 14.8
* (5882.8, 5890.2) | 9.43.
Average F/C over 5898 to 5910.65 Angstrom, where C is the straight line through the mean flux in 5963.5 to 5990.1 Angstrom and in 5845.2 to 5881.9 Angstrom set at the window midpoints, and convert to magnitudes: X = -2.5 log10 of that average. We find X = 0.28 mag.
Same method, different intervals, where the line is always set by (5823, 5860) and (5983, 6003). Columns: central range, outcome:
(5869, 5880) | 0.160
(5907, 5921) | 0.235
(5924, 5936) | 0.163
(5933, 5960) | 0.141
